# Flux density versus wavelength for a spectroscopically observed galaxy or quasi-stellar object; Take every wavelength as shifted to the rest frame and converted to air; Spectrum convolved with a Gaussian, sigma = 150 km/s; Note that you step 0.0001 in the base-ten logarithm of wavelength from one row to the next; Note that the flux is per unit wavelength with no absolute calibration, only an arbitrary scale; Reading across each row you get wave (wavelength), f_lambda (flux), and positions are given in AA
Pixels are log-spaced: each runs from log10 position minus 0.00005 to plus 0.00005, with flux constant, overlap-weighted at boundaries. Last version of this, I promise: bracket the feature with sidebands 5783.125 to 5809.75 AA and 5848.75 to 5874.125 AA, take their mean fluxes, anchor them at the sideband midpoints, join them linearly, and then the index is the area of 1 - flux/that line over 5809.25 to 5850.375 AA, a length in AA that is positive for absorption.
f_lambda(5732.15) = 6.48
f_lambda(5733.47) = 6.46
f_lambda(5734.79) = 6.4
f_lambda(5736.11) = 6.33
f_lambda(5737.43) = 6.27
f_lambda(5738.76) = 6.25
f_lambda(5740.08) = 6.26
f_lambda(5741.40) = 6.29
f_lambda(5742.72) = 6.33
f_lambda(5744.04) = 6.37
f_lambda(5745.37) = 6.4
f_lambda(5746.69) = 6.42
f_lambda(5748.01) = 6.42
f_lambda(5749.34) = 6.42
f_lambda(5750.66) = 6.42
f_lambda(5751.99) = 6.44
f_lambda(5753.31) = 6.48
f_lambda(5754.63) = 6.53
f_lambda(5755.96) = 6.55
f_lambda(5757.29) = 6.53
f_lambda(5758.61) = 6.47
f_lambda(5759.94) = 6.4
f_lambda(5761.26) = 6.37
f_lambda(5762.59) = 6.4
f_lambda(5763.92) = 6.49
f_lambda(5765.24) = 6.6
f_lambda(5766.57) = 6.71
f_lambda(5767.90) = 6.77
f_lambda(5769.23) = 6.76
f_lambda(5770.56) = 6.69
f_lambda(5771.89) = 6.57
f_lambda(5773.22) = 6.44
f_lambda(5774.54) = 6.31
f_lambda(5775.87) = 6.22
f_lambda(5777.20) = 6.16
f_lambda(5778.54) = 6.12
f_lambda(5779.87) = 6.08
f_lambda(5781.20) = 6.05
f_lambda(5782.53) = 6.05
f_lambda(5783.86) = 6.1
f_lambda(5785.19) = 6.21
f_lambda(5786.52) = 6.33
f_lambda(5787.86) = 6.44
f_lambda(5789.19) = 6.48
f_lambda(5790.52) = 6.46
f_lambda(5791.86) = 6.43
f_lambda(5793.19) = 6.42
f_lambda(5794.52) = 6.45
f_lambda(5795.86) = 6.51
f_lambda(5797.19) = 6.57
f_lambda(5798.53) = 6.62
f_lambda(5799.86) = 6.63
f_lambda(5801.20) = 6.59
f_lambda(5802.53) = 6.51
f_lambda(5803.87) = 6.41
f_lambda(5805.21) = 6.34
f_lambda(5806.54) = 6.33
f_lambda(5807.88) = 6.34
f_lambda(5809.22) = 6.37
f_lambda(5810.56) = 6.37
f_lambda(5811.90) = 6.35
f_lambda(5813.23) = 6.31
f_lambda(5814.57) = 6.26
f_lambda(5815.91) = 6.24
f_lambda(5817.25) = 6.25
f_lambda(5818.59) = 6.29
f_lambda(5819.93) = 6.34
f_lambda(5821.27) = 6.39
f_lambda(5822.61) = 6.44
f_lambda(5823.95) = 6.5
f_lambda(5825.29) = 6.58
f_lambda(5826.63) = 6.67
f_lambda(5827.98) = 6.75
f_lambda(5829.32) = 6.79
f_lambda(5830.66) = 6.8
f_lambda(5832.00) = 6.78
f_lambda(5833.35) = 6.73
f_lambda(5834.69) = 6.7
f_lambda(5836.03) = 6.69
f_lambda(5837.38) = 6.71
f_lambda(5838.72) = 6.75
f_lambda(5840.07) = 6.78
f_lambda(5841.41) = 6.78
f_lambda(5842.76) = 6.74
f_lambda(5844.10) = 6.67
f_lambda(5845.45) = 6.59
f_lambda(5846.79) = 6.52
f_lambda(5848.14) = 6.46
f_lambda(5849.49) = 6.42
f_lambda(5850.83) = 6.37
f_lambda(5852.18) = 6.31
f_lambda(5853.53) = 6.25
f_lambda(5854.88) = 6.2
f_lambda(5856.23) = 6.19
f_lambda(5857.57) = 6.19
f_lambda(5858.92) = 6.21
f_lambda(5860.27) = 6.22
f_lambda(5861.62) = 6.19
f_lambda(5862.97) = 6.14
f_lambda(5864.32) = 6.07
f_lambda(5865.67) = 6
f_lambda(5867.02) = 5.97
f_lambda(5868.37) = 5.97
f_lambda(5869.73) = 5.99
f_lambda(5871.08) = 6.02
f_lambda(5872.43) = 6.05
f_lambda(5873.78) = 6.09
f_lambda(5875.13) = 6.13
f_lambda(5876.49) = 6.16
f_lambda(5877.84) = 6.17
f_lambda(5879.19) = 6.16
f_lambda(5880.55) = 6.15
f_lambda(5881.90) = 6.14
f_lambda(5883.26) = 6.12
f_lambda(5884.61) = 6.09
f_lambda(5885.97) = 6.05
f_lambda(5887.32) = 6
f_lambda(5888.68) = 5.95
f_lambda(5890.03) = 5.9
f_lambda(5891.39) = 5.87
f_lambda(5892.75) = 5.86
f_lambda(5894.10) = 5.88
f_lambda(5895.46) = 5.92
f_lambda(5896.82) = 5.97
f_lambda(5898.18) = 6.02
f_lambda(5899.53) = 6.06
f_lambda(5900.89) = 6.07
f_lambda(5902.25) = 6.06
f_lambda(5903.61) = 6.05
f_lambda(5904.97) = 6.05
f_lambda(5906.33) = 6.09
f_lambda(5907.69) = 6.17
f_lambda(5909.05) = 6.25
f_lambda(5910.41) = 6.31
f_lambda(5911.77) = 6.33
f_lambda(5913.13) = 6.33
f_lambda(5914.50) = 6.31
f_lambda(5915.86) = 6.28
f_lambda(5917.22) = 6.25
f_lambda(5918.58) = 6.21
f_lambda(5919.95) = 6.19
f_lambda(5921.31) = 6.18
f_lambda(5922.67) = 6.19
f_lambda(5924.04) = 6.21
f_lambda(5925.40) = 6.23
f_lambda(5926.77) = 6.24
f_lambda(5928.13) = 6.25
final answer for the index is -1.7 AA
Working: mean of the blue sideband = 6.43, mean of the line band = 6.55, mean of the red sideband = 6.15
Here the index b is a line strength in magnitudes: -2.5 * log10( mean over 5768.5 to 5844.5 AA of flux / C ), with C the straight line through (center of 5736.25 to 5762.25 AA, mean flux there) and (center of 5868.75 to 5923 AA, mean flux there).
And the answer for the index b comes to -0.03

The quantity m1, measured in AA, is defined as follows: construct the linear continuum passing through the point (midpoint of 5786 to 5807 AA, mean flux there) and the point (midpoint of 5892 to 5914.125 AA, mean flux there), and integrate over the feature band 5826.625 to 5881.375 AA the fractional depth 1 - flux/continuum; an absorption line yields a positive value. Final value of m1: -0.9 AA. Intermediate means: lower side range 6.47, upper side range 6.09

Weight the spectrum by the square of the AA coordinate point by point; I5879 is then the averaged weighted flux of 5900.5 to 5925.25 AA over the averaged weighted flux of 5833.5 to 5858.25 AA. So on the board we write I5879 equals 0.97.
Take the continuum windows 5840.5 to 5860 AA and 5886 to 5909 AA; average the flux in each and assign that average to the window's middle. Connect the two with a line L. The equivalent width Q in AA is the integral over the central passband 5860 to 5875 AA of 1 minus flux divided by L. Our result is 0.5 AA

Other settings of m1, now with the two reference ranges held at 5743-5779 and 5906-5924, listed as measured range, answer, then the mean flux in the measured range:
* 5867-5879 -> 0.44 AA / 6.07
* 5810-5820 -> 0.13 AA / 6.3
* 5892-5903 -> 0.50 AA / 5.98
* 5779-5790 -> 0.36 AA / 6.22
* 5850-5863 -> 0.18 AA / 6.24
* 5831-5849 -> -0.96 AA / 6.68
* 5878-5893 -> 0.59 AA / 6.03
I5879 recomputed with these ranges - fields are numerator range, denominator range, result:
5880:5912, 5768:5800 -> 0.99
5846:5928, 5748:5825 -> 0.99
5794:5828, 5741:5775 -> 1.01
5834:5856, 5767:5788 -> 1.06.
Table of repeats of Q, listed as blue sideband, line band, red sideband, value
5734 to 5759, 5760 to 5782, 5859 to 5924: -0.2 AA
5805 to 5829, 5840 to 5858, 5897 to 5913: -0.4 AA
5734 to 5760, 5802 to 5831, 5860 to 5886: -1.0 AA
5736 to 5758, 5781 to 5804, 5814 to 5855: 0.2 AA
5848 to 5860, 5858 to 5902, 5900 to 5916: 1.3 AA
